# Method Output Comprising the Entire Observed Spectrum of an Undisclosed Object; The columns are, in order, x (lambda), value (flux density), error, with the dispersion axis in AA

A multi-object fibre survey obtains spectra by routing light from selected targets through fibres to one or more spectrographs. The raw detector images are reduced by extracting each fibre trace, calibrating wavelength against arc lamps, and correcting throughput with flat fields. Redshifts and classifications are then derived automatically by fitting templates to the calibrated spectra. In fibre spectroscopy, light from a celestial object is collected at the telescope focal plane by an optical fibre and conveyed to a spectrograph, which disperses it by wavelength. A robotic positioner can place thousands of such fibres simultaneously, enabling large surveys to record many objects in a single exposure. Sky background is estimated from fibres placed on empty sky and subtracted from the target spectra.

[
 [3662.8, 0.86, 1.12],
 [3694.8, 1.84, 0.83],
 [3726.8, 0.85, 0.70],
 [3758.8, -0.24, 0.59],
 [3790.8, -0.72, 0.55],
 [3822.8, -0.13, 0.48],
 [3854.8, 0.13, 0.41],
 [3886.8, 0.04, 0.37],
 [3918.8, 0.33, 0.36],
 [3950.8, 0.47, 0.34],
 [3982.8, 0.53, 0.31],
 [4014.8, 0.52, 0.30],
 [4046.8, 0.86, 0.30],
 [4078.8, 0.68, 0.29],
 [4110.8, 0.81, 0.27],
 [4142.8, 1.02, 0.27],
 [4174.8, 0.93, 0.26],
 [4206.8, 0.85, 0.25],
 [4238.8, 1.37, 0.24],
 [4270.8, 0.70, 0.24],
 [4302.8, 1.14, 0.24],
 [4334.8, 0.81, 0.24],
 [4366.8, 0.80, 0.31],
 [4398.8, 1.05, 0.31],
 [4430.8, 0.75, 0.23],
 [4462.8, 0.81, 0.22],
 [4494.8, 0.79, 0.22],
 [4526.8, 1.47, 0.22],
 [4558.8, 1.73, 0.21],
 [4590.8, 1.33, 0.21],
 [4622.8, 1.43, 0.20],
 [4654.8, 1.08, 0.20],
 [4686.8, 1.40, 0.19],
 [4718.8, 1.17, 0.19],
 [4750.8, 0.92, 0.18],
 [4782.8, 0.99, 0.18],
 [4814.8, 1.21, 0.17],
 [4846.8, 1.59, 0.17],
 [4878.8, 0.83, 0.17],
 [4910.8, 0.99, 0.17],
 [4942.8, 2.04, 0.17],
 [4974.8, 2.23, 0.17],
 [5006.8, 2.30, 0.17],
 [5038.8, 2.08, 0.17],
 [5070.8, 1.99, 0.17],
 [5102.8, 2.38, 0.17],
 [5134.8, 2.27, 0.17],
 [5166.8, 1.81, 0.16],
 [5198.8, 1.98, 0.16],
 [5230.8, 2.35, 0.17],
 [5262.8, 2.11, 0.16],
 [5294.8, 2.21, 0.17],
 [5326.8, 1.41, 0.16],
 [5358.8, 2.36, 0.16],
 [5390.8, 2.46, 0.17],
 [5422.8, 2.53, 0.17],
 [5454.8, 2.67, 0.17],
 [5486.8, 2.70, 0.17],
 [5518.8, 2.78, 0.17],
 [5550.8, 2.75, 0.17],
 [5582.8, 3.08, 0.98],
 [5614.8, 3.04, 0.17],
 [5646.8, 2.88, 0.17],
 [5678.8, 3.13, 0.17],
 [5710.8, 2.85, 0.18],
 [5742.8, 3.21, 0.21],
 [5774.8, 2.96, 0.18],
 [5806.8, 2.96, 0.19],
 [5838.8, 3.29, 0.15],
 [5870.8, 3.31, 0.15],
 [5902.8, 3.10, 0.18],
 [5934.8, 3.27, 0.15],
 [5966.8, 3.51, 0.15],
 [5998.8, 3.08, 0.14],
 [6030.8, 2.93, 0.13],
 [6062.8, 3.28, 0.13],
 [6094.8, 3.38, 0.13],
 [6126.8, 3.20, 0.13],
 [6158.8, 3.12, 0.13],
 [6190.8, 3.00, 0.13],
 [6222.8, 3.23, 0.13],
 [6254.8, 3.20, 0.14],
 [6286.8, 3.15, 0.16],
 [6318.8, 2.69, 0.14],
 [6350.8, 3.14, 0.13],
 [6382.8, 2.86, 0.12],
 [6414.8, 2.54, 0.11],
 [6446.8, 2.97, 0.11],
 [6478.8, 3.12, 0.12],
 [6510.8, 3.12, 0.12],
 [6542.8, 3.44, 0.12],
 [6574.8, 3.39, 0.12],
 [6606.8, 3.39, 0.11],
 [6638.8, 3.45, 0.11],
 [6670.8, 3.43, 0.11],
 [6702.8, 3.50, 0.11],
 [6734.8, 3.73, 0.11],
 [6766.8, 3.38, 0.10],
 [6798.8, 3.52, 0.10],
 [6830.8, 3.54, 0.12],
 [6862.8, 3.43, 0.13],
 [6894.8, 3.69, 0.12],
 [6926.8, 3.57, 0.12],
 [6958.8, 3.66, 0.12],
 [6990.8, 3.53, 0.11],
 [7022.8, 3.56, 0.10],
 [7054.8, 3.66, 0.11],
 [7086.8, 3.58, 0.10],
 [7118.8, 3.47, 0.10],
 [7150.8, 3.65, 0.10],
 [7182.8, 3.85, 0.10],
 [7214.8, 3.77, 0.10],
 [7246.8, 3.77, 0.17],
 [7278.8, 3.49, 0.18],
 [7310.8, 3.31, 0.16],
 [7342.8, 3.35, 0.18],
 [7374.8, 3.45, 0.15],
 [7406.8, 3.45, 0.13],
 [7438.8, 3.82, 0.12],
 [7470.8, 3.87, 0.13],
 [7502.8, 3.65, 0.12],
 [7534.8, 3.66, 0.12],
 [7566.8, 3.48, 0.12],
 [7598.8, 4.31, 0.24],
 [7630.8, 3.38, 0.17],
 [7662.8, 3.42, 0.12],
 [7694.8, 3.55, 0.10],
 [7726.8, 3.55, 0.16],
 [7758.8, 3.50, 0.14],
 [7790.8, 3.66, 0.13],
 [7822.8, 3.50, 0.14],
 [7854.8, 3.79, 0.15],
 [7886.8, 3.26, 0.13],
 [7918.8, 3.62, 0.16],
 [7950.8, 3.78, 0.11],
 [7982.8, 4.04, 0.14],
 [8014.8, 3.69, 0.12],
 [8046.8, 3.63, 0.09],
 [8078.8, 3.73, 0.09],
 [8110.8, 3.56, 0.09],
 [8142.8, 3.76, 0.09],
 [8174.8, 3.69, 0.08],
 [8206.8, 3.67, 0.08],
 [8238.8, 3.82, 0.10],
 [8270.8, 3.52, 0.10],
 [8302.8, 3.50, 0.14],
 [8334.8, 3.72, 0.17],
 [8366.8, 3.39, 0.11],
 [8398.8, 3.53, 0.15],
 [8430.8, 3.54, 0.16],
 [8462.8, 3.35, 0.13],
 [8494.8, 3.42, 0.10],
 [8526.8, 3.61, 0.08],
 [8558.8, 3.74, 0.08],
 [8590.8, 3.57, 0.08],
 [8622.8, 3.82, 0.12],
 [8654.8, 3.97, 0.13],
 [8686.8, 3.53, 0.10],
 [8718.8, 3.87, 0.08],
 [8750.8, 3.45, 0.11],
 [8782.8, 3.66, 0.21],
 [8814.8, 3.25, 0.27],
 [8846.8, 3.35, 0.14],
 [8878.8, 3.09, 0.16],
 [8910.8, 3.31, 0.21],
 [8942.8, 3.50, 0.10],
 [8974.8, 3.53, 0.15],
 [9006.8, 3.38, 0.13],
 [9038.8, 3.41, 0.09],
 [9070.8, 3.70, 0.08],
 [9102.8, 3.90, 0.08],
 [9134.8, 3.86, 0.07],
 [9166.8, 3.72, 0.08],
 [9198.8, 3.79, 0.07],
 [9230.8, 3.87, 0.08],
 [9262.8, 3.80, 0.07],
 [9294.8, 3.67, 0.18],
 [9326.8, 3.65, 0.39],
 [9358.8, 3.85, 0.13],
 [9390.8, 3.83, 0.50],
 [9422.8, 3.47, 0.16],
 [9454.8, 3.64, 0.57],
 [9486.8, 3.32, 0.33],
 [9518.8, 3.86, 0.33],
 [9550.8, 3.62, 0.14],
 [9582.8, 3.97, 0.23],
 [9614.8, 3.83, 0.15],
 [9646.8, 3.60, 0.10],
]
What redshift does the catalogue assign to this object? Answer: 0.24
